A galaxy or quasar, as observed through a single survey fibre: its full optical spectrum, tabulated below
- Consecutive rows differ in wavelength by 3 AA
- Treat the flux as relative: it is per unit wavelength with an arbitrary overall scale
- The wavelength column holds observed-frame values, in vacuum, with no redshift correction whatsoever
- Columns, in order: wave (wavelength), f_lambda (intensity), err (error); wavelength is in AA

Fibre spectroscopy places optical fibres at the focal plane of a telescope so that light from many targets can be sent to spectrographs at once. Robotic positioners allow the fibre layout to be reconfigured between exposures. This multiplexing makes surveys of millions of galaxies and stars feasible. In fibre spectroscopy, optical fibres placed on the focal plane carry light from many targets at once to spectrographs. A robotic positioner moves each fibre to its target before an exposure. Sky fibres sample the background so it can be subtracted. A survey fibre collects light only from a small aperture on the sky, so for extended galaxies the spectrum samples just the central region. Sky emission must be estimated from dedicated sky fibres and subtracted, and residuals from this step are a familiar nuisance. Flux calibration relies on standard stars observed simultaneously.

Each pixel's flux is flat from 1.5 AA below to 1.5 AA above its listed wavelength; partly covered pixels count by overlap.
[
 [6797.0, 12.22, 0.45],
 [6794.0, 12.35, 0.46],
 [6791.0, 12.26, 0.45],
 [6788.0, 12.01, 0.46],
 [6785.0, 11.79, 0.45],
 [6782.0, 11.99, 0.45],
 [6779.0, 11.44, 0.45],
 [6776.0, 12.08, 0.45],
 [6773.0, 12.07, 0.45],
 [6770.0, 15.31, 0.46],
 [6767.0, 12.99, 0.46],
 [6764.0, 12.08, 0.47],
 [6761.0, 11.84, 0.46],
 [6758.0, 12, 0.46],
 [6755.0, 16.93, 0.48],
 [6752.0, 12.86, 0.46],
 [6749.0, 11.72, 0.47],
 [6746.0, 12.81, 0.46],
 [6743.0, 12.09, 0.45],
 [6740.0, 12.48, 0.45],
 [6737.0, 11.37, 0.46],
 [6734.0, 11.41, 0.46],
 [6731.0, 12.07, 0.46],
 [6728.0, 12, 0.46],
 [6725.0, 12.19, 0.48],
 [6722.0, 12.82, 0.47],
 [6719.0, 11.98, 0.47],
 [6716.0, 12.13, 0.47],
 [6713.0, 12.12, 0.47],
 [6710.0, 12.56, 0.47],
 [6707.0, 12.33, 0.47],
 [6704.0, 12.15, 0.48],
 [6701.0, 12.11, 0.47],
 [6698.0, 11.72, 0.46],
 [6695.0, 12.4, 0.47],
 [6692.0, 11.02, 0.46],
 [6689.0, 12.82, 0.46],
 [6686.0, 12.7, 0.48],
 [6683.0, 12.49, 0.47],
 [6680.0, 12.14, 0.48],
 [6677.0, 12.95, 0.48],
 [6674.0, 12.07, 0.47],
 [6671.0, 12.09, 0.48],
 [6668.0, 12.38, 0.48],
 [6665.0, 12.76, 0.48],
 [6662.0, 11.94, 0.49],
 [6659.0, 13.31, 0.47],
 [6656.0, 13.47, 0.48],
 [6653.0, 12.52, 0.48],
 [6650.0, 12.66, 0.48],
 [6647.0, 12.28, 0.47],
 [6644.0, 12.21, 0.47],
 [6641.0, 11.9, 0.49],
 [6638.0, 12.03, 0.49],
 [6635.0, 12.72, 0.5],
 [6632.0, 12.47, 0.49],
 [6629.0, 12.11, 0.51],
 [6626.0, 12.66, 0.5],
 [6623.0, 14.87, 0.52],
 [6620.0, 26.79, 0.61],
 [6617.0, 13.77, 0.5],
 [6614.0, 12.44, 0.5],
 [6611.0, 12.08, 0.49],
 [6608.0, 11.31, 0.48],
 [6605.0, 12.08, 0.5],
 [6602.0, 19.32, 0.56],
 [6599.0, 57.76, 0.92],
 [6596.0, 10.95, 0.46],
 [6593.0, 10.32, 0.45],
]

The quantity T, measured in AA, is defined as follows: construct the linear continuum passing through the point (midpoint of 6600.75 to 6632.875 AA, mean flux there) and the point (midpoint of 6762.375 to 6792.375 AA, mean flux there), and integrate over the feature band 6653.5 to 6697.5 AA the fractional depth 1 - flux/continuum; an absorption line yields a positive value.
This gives 4.2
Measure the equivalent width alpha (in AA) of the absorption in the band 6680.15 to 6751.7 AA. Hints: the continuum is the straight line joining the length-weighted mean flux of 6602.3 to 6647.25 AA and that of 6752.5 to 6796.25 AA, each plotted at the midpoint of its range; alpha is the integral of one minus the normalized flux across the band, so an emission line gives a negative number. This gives 4.8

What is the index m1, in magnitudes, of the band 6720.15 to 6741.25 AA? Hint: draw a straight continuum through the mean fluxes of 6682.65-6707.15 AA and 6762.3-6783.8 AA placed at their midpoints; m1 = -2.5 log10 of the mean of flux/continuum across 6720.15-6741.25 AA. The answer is 0.03 mag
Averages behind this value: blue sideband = 12.2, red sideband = 12.5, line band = 12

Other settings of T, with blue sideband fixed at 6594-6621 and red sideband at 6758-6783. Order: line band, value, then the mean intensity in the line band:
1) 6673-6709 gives 8.1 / 12.2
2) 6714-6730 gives 2.5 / 12.2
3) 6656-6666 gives 2.5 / 12.8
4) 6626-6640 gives 4.5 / 12.4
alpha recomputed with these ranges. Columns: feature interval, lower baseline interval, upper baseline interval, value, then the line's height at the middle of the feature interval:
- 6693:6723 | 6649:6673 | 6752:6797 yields 1.0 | 12.6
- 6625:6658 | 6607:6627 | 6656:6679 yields 3.2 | 13.8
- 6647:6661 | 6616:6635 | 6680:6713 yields 1.2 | 14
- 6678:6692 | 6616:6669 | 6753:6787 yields 0.9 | 13.3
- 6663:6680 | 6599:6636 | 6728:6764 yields 2.6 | 14.6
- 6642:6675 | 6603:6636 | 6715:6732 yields 2.1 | 13.3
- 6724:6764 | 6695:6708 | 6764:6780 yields 0.2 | 12.5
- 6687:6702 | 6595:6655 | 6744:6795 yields 2.3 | 14.3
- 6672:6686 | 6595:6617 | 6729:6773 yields 3.1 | 15.9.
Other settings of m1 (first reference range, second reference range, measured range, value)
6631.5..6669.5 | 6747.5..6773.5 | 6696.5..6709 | 0.062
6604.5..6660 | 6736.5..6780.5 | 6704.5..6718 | 0.059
